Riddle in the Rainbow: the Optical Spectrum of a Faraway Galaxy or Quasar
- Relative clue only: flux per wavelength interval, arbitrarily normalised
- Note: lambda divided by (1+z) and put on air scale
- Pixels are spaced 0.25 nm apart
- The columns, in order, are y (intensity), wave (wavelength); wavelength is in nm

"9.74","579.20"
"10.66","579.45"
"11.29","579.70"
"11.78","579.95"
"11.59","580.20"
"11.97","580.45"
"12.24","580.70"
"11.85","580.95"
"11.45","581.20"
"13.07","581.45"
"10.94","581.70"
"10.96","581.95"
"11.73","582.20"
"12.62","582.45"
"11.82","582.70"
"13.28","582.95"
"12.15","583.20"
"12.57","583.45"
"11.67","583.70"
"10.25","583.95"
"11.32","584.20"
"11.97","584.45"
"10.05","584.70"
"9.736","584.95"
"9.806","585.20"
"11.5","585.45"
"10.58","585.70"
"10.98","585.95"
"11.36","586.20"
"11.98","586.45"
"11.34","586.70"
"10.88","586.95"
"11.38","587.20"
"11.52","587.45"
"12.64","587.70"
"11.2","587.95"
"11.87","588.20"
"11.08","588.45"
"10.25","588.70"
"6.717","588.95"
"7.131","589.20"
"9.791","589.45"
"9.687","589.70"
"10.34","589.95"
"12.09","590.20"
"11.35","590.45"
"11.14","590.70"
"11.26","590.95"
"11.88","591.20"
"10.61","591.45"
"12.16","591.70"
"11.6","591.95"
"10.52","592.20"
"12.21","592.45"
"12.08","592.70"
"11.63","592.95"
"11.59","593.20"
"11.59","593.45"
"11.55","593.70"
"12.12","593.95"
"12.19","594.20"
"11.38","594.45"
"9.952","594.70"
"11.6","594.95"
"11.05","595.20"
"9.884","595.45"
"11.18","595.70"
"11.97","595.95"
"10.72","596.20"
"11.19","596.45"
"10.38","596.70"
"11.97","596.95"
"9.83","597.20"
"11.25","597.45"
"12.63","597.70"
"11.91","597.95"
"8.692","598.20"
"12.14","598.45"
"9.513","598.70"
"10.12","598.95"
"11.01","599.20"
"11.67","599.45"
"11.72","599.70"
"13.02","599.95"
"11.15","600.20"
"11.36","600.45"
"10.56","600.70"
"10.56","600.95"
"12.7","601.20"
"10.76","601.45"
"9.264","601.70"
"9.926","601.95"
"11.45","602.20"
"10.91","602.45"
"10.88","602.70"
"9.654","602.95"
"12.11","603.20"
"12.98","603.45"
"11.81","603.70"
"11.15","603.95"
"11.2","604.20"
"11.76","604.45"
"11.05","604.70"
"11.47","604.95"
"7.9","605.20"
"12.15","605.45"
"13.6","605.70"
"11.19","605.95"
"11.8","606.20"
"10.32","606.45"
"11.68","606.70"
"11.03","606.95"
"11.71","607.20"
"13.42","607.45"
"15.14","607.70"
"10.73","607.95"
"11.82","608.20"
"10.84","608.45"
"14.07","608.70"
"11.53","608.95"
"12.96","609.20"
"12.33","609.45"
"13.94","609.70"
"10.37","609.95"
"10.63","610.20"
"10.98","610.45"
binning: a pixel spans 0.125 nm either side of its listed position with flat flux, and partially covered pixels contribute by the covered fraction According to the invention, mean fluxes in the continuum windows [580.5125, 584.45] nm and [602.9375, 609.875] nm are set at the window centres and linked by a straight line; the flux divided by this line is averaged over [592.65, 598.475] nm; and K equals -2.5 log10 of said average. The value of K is 0.06 mag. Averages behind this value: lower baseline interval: 11.9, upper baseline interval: 11.9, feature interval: 11.2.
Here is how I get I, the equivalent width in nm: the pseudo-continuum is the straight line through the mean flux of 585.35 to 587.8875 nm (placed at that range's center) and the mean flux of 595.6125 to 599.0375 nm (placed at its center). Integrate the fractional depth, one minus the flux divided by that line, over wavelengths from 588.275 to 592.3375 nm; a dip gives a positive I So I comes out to 0.27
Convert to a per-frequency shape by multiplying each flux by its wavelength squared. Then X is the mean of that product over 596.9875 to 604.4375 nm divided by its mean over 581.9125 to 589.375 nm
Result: 1.06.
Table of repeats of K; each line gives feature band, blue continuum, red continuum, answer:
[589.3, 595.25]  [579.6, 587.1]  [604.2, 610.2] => 0.03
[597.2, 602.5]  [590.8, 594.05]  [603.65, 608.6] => 0.05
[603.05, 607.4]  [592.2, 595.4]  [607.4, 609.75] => 0.08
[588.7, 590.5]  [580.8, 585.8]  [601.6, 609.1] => 0.20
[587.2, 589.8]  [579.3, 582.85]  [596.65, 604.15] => 0.12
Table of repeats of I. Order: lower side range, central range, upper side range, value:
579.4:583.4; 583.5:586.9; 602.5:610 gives 0.25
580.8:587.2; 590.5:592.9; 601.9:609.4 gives 0.00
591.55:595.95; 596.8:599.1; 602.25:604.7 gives 0.10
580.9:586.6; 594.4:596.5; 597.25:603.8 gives 0.05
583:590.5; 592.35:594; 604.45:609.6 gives -0.09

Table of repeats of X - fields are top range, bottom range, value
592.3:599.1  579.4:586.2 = 1.02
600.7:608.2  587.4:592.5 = 1.11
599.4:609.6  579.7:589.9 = 1.11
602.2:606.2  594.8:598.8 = 1.06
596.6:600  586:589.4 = 1.07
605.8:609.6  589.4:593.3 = 1.13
